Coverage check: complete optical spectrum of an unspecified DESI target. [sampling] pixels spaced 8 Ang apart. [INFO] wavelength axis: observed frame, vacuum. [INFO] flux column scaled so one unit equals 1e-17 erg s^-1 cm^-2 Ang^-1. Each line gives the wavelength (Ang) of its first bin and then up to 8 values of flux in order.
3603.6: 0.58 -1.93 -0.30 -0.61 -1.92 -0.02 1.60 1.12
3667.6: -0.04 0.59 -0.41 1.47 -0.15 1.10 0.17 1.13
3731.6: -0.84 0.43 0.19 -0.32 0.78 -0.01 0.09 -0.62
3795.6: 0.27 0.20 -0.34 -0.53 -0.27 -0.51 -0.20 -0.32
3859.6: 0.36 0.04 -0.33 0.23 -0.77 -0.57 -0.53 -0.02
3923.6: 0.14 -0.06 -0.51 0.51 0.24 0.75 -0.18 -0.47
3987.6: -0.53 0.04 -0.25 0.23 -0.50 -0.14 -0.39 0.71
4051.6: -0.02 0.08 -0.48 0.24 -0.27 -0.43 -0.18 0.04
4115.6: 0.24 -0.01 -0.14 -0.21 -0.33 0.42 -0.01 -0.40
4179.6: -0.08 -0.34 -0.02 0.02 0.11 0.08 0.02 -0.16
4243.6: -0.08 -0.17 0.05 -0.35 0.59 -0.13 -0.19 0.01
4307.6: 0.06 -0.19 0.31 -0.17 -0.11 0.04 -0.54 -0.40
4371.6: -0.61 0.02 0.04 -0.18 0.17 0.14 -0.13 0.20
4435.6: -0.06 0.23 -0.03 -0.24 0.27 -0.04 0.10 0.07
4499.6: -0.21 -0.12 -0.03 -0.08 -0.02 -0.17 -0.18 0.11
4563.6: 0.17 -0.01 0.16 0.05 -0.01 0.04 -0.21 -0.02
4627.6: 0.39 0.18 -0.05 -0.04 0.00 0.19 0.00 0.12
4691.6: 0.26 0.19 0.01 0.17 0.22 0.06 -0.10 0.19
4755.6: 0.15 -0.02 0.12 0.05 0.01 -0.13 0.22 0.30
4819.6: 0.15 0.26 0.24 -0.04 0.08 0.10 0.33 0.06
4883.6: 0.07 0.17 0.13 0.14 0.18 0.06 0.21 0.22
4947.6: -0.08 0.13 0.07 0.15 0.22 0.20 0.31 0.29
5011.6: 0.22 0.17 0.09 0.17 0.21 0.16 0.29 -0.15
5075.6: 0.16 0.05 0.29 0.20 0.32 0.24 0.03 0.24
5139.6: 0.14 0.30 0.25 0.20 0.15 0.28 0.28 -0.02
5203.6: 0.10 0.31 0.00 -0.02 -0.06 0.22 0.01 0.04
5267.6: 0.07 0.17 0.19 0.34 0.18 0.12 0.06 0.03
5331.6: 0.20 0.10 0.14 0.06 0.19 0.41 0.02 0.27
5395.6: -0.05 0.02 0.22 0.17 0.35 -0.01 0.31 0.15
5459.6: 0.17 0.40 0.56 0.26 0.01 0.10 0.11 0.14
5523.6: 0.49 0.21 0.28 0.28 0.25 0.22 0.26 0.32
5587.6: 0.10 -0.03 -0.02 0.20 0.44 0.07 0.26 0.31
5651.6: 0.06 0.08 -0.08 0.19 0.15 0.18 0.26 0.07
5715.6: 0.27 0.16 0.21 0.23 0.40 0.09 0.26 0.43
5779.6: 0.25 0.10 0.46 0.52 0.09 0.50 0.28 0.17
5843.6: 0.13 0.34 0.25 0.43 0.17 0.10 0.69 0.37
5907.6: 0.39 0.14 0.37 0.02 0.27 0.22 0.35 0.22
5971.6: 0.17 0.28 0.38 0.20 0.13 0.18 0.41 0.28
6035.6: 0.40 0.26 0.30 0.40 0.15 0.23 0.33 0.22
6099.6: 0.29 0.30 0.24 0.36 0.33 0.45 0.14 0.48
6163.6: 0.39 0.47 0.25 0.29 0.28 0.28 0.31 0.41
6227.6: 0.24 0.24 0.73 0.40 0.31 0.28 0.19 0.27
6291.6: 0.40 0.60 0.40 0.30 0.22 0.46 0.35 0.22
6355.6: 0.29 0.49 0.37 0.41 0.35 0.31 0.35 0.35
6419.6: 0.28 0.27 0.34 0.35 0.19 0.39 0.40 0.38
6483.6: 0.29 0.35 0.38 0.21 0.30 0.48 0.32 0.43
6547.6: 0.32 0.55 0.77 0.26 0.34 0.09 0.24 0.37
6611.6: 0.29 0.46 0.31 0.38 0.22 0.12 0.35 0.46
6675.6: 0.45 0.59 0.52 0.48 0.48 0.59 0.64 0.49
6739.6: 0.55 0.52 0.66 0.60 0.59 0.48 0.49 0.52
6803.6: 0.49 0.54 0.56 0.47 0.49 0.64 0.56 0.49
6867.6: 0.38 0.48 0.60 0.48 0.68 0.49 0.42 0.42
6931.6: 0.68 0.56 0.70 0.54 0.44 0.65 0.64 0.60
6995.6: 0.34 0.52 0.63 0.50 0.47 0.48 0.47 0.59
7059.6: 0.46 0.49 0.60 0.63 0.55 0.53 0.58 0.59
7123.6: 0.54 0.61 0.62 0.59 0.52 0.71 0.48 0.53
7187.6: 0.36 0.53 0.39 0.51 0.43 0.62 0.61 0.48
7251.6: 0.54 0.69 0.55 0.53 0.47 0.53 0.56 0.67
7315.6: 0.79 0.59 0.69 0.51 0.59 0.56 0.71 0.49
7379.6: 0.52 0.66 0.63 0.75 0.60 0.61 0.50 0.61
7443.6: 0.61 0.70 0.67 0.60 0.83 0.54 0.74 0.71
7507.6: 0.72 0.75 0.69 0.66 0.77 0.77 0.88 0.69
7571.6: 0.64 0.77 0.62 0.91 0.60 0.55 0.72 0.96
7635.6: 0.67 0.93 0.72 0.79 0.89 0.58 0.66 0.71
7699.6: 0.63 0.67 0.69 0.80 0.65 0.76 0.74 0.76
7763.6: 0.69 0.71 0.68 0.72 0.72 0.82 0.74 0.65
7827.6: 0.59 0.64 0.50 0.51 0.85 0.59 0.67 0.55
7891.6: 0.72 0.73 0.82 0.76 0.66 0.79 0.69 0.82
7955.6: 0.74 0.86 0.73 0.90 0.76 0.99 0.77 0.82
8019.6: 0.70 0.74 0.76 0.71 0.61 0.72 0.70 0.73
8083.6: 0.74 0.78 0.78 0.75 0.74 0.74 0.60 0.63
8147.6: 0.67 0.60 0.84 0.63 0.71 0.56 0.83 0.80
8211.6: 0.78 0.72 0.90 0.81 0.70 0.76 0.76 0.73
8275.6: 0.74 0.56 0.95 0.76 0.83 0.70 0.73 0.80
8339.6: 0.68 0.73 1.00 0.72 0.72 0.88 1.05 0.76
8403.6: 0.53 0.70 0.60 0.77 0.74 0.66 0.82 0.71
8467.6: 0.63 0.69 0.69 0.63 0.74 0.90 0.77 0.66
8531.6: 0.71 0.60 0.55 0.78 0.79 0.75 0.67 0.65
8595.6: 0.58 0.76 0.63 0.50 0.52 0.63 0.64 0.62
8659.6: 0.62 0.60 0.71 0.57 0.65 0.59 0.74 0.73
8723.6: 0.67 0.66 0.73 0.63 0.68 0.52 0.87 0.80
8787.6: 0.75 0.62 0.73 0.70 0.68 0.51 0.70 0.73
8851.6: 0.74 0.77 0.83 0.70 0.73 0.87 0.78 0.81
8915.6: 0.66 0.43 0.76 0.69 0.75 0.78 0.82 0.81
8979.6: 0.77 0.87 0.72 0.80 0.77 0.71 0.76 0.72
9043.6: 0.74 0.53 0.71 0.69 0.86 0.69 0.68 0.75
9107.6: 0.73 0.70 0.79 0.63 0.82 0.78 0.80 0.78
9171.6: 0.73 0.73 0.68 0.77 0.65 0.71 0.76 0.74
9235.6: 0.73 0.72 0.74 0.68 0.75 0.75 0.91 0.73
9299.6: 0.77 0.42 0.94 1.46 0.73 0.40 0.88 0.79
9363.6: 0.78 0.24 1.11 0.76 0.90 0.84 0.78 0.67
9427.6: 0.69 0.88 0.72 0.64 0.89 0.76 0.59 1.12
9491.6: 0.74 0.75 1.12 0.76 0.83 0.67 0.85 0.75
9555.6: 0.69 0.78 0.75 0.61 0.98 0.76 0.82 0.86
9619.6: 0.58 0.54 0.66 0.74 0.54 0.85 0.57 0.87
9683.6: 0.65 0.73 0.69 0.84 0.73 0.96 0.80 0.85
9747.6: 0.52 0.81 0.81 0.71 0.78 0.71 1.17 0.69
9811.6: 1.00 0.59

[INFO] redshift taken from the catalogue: 0.67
